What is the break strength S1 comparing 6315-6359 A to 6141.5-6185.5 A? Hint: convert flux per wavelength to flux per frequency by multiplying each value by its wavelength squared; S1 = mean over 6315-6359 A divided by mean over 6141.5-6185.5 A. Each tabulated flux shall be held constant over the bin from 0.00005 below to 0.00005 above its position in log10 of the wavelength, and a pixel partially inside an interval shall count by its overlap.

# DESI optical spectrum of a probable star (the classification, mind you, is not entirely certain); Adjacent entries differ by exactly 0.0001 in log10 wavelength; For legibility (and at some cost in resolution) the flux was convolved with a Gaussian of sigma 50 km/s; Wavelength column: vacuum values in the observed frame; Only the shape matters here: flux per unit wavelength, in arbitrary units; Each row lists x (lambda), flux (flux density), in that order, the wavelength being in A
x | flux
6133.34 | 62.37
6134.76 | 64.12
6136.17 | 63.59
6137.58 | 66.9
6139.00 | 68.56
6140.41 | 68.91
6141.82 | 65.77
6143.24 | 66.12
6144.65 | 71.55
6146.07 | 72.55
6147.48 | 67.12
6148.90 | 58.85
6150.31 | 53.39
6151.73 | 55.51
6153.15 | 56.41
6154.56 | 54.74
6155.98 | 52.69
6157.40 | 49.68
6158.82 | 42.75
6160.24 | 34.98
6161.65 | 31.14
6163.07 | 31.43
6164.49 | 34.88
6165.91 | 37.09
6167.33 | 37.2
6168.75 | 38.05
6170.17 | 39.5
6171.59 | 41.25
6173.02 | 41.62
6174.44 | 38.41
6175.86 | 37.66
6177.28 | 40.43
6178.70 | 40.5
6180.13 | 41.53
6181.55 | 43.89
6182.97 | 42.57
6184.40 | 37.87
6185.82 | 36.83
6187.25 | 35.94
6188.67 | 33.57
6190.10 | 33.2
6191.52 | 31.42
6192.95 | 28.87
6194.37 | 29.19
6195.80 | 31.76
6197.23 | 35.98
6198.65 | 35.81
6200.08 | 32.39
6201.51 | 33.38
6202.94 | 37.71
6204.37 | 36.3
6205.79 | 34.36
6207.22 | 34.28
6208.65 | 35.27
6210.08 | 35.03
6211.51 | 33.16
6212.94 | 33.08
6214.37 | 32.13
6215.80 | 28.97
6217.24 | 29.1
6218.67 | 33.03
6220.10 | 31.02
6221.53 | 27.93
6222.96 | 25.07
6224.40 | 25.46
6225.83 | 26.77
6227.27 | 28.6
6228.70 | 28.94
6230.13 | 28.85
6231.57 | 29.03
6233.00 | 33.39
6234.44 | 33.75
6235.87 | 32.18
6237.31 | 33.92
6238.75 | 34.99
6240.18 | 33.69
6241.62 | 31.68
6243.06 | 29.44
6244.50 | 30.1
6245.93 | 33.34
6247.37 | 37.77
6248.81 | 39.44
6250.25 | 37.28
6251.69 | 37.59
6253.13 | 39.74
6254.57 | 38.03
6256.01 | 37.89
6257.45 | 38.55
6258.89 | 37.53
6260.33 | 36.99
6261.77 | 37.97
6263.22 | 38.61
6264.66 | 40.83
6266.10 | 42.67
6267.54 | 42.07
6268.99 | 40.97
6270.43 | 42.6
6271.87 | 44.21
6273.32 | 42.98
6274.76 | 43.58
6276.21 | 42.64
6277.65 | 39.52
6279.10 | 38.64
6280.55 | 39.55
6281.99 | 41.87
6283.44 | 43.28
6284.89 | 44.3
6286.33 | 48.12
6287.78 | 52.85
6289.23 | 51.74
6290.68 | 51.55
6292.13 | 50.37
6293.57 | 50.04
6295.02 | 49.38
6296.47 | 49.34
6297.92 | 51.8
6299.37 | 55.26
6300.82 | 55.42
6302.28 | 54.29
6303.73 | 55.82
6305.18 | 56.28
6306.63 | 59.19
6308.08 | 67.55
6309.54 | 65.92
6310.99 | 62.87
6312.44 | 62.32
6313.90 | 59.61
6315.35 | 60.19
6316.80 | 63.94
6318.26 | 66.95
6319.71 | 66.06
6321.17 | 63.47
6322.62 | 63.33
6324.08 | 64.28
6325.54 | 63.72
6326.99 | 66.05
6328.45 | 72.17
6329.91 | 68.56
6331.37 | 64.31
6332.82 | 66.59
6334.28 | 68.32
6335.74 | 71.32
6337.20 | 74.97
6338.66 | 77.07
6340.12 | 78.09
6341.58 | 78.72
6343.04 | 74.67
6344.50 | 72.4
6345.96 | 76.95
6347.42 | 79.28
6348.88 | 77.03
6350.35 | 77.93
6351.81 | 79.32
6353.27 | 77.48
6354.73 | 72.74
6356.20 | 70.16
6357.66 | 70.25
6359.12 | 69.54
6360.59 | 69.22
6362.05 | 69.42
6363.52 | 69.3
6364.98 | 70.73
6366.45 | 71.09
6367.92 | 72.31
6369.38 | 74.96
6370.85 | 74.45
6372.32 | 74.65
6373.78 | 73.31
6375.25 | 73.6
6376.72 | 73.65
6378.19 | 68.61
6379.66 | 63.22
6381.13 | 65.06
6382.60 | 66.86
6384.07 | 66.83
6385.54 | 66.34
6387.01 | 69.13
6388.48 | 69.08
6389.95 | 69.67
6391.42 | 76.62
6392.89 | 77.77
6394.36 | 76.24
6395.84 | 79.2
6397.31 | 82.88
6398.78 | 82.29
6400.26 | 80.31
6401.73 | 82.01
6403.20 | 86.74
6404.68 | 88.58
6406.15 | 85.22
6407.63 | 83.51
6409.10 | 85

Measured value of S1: 1.61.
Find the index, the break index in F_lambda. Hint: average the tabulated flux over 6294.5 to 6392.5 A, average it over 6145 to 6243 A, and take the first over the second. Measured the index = 1.82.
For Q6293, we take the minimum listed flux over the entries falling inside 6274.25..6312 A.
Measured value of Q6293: 38.64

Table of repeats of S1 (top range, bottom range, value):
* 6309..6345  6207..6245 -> 2.26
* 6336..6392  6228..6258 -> 2.20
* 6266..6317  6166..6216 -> 1.45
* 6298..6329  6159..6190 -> 1.71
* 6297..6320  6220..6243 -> 2.03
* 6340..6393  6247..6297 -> 1.75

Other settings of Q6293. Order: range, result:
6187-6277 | 25.07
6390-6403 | 76.24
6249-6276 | 36.99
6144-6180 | 31.14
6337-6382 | 63.22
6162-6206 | 28.87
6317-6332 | 63.33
